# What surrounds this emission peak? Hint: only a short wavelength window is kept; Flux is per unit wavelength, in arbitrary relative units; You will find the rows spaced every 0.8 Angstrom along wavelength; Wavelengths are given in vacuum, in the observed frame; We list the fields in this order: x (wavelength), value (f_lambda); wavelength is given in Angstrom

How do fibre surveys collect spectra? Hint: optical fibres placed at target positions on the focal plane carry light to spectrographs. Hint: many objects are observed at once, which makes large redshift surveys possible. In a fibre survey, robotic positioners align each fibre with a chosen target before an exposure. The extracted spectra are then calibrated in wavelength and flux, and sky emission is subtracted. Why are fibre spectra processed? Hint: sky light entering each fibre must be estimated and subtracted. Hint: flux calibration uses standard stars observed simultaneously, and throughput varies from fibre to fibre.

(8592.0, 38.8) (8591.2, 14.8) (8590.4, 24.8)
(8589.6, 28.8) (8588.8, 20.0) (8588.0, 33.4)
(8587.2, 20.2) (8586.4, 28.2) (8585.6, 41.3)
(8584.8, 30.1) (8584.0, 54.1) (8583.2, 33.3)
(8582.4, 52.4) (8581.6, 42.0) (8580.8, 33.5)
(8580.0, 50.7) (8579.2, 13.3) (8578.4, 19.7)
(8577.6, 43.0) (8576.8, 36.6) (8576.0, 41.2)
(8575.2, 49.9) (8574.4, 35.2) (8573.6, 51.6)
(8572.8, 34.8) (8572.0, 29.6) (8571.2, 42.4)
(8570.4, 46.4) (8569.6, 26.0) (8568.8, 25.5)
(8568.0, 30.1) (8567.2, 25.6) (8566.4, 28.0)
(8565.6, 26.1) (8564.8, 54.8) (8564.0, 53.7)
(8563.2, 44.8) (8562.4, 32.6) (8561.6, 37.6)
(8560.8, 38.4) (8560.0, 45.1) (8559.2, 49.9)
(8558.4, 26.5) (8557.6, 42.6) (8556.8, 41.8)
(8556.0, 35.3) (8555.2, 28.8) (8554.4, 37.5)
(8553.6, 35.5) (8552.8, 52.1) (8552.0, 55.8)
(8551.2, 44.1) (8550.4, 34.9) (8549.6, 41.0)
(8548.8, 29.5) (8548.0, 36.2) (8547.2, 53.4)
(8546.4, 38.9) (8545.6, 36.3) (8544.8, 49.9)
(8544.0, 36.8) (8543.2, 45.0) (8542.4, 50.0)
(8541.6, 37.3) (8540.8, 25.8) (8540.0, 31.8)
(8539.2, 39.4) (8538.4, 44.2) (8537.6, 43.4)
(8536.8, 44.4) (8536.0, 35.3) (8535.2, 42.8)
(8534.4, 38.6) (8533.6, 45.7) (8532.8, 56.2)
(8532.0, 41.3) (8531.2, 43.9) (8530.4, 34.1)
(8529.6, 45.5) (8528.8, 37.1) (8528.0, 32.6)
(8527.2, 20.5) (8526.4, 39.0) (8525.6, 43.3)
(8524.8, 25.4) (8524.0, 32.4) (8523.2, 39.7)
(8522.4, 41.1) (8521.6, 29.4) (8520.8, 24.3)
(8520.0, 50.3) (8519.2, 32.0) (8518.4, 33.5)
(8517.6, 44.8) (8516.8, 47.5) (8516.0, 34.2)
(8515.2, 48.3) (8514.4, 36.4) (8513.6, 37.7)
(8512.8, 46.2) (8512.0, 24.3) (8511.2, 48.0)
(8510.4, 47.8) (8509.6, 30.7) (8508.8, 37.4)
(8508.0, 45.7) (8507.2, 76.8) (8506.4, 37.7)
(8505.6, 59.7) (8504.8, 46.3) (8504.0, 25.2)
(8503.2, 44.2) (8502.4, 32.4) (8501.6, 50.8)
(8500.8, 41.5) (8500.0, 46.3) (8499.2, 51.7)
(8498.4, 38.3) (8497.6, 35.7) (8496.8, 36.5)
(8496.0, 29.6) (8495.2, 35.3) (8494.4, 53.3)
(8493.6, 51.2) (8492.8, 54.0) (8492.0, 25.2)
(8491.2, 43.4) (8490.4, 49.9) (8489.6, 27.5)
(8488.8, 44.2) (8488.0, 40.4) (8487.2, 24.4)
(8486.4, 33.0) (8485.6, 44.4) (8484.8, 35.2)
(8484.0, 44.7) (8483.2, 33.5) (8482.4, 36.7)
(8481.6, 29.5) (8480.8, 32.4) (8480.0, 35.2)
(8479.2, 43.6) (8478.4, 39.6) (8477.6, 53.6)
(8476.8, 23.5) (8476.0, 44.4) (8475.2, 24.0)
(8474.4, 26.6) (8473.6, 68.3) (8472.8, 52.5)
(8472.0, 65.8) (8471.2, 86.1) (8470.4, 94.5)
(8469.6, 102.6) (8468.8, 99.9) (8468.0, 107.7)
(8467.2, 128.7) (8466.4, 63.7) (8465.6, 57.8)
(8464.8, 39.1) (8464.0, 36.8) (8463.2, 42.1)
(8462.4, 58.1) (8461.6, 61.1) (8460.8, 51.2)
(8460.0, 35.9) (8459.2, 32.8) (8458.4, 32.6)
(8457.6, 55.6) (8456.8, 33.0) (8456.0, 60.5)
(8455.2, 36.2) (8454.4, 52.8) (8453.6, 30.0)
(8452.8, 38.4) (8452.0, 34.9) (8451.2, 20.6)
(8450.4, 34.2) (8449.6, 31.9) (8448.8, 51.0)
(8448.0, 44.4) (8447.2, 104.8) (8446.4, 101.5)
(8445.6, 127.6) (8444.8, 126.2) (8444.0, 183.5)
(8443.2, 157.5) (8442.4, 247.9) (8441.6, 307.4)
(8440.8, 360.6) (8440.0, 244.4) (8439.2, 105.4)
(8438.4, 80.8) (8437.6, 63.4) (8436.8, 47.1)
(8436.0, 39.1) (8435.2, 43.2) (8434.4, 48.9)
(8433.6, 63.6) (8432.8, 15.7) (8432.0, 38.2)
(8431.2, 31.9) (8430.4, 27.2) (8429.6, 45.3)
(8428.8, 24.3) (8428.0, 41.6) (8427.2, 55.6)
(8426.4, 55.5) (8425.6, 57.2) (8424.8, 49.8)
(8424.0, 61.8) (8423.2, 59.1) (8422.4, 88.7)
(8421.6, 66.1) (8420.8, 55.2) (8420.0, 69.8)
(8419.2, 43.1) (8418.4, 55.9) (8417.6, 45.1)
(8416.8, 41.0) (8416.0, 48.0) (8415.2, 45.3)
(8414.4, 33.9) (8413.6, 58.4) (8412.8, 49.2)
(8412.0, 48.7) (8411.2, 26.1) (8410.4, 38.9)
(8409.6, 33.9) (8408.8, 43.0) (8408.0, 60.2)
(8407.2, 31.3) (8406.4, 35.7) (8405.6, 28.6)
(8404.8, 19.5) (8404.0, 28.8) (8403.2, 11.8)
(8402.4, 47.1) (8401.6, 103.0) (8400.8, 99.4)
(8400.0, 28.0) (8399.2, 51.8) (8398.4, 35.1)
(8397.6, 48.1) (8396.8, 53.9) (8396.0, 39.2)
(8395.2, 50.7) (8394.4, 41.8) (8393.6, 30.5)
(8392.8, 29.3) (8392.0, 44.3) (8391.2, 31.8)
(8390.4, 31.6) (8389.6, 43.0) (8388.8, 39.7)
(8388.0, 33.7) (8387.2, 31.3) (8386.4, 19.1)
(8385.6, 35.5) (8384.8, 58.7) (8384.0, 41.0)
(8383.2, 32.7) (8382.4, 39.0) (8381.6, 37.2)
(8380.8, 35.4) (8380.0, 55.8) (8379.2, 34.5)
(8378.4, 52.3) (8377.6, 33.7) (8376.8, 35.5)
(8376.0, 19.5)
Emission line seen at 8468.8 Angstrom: [N II]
